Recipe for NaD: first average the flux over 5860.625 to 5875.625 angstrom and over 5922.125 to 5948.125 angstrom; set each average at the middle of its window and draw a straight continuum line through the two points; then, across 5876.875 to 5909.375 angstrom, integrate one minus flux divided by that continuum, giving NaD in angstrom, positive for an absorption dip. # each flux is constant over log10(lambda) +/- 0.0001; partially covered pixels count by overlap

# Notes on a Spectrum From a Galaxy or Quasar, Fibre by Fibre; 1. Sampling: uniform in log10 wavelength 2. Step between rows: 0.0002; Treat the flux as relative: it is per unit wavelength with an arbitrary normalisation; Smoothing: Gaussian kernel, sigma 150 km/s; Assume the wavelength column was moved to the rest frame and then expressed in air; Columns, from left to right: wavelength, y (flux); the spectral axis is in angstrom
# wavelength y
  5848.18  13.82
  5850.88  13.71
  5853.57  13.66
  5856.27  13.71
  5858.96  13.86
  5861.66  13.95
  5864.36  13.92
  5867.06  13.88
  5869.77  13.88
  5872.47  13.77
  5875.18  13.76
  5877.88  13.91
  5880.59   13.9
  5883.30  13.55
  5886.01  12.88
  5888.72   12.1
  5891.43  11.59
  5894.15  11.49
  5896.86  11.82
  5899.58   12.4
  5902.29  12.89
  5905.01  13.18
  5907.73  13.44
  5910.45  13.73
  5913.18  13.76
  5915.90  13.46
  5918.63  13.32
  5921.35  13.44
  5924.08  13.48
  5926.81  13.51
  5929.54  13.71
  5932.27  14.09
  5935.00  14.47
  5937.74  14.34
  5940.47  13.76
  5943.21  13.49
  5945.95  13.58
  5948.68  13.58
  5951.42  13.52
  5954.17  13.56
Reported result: 2.5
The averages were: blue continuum 13.9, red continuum 13.8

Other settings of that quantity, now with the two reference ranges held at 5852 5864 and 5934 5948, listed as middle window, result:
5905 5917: 0.27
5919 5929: 0.29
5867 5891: 0.72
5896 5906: 0.92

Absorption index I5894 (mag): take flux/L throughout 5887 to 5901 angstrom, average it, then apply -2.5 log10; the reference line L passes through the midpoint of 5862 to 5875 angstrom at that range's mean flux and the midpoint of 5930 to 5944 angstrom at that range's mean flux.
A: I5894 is 0.169 mag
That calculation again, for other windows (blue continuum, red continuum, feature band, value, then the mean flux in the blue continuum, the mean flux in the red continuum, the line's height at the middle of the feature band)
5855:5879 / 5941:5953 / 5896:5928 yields 0.037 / 13.9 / 13.6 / 13.7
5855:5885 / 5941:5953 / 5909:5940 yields -0.010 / 13.8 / 13.6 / 13.6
